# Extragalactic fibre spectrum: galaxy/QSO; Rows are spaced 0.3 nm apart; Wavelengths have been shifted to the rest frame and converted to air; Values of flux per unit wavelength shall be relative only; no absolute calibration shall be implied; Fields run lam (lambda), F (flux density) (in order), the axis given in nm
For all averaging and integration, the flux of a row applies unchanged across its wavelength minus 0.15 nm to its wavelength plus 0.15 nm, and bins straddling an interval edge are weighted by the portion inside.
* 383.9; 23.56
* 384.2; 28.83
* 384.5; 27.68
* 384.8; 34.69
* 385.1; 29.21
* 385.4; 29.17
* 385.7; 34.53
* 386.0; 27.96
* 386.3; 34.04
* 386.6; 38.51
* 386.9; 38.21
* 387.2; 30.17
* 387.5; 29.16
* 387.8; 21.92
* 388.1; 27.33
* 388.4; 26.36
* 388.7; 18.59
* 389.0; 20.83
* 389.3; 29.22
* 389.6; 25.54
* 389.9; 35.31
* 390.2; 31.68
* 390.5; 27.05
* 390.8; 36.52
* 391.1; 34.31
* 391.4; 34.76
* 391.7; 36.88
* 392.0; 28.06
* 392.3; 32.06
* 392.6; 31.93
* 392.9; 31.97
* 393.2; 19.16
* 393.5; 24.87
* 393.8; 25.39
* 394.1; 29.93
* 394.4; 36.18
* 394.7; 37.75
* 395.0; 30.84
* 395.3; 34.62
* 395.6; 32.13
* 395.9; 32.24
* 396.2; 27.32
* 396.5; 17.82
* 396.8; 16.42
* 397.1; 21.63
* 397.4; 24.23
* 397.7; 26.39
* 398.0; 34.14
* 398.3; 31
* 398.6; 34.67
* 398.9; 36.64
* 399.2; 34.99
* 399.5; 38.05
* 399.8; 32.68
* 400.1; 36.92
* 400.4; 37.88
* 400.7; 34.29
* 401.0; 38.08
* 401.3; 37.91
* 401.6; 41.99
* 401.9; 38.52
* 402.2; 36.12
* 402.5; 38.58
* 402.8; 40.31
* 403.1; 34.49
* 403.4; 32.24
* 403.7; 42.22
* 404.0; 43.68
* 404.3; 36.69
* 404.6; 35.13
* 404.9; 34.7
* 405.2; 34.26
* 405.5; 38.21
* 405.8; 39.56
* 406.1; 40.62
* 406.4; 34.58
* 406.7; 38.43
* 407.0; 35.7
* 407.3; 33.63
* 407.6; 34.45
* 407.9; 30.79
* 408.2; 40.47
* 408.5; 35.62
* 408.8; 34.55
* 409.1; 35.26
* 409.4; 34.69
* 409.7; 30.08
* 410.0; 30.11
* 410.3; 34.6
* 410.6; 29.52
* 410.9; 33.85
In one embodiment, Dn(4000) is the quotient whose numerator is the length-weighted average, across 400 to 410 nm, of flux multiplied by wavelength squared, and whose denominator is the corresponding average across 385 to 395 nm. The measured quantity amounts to 1.31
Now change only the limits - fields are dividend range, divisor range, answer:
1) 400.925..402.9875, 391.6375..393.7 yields 1.41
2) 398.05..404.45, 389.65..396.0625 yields 1.23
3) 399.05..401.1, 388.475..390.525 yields 1.42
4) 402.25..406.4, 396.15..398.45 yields 1.57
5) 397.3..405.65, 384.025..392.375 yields 1.27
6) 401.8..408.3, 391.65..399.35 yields 1.31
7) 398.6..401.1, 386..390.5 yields 1.32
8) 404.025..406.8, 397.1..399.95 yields 1.20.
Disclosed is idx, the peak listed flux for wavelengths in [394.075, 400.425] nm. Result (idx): 38.05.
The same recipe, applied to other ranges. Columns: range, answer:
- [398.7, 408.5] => 43.68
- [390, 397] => 37.75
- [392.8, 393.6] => 31.97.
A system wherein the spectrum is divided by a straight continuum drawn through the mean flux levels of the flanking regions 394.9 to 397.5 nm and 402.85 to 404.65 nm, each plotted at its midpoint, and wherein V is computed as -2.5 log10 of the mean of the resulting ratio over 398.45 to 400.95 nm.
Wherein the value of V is -0.14 mag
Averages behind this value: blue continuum 26.3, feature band 35.9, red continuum 37.7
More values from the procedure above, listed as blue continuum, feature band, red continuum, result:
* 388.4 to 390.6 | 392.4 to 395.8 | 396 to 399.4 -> -0.112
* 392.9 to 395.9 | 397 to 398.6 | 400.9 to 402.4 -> 0.206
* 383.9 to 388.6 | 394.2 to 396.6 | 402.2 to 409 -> 0.063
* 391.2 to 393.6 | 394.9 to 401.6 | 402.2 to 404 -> 0.095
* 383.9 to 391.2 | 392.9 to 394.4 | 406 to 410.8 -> 0.167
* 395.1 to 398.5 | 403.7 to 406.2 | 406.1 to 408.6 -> -0.129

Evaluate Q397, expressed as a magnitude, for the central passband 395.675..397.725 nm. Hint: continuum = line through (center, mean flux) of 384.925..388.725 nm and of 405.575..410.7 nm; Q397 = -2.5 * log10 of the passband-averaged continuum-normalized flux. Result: 0.33 mag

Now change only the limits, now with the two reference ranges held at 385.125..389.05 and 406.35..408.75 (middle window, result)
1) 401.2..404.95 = -0.12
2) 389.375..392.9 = -0.06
